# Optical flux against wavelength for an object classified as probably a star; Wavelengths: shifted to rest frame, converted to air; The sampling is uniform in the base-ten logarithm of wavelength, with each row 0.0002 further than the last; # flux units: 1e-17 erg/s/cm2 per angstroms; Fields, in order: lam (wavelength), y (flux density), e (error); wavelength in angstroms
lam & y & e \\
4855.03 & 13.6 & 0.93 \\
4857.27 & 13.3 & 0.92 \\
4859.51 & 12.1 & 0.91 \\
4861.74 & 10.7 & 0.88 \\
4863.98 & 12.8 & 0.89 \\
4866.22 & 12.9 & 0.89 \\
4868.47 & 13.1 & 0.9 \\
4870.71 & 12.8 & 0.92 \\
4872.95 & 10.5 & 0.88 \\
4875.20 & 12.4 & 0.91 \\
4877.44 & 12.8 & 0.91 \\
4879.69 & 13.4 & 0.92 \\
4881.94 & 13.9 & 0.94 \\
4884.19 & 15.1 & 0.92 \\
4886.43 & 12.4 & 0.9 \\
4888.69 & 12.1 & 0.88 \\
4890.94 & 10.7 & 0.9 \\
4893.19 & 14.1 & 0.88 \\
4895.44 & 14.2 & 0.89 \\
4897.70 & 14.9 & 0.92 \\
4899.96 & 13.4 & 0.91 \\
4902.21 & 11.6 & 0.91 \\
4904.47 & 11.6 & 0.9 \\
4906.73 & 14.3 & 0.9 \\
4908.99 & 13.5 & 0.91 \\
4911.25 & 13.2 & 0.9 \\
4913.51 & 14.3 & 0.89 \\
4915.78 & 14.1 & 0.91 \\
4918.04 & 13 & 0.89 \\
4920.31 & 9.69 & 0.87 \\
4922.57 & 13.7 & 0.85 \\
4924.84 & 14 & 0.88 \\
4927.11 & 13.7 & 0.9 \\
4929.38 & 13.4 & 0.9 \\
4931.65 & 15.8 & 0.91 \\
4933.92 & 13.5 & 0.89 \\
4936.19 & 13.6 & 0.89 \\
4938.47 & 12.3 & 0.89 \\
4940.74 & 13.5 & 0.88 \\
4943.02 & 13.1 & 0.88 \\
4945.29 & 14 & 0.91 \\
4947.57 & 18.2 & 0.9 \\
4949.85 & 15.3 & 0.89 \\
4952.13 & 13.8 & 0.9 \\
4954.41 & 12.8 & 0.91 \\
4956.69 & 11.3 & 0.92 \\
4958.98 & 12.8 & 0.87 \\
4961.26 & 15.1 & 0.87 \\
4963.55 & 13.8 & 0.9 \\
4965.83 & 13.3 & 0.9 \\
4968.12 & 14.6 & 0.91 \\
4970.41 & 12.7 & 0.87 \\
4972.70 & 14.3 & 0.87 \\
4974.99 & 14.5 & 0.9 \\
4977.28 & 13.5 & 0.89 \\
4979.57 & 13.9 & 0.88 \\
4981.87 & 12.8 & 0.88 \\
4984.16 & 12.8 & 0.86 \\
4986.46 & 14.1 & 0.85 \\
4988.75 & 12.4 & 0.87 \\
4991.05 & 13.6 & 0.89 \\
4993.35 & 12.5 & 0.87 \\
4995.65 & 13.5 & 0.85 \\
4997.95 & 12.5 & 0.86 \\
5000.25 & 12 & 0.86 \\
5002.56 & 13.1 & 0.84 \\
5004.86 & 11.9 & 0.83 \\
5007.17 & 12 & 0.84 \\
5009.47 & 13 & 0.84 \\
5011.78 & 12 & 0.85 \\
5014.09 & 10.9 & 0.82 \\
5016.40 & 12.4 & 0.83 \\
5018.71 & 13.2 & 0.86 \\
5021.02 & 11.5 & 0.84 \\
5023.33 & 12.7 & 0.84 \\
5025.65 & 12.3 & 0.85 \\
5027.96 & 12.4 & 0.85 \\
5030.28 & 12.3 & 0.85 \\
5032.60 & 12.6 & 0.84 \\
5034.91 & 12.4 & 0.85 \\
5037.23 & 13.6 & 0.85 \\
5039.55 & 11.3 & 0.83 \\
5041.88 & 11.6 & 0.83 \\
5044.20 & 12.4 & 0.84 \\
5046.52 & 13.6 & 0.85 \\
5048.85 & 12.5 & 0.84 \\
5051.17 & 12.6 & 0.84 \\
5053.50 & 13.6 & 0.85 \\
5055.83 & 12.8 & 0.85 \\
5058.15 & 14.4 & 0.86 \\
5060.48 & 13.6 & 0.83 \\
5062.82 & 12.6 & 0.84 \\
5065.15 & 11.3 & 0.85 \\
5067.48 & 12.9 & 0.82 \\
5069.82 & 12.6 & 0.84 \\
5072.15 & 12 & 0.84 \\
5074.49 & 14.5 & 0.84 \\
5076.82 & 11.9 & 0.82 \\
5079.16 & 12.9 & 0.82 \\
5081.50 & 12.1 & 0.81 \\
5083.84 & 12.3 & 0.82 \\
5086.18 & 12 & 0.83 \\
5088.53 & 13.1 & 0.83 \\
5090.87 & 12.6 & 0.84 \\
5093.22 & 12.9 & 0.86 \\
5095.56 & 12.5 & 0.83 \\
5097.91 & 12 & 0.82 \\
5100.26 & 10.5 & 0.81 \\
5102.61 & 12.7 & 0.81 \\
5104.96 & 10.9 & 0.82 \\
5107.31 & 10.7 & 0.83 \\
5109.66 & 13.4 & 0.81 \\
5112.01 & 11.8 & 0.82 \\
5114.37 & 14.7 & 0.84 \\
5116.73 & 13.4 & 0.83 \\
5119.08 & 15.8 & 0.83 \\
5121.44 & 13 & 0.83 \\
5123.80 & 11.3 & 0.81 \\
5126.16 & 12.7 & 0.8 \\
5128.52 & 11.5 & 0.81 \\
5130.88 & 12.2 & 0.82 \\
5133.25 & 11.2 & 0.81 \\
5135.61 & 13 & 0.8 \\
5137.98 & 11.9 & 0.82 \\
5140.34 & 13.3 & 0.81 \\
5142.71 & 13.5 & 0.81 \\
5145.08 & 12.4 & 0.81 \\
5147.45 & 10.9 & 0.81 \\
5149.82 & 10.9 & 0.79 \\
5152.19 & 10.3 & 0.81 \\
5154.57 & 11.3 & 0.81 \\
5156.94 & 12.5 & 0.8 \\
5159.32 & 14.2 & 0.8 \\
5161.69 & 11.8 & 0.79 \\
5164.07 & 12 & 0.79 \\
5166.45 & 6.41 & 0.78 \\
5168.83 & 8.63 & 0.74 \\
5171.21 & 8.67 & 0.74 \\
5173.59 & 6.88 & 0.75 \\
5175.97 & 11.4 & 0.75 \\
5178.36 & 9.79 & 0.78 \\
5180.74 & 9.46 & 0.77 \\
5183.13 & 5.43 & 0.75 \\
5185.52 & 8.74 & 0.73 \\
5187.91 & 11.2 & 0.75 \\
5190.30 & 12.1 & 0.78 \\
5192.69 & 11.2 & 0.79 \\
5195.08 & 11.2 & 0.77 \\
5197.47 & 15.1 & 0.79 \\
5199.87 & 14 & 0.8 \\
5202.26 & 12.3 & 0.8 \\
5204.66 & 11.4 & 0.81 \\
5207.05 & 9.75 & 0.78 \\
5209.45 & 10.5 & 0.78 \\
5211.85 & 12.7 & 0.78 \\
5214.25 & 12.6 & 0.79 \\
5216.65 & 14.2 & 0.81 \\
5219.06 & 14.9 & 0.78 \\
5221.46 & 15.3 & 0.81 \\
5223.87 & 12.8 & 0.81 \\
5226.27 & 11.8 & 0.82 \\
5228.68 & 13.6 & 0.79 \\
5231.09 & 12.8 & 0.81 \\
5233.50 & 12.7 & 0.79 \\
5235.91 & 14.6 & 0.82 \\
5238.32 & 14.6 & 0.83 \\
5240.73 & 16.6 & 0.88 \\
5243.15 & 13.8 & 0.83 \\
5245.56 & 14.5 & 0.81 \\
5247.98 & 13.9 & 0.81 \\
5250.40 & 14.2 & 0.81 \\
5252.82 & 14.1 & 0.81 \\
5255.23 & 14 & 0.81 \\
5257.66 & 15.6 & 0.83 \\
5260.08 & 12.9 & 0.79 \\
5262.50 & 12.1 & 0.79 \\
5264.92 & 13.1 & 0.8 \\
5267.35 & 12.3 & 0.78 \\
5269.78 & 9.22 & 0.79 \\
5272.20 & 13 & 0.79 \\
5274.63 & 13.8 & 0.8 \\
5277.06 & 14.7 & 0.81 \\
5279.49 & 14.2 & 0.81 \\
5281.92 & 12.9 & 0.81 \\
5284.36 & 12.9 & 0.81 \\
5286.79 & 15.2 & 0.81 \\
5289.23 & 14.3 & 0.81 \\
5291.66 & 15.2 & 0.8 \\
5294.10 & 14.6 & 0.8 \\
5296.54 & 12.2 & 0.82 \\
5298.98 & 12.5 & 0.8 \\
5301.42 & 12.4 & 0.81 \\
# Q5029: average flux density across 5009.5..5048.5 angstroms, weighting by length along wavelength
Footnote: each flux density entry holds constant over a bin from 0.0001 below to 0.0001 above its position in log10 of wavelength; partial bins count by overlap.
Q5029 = 12.3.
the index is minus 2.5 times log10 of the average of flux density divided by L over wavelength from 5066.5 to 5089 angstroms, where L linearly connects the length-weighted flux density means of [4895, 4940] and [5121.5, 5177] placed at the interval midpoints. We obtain -0.060 mag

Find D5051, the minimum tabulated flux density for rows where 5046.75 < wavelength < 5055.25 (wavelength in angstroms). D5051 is 12.5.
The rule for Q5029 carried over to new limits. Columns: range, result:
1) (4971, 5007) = 13.1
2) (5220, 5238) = 13.5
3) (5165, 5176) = 8.17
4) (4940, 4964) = 14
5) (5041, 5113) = 12.5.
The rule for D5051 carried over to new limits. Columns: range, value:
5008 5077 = 10.9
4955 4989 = 11.3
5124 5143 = 11.2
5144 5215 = 5.43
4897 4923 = 9.69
